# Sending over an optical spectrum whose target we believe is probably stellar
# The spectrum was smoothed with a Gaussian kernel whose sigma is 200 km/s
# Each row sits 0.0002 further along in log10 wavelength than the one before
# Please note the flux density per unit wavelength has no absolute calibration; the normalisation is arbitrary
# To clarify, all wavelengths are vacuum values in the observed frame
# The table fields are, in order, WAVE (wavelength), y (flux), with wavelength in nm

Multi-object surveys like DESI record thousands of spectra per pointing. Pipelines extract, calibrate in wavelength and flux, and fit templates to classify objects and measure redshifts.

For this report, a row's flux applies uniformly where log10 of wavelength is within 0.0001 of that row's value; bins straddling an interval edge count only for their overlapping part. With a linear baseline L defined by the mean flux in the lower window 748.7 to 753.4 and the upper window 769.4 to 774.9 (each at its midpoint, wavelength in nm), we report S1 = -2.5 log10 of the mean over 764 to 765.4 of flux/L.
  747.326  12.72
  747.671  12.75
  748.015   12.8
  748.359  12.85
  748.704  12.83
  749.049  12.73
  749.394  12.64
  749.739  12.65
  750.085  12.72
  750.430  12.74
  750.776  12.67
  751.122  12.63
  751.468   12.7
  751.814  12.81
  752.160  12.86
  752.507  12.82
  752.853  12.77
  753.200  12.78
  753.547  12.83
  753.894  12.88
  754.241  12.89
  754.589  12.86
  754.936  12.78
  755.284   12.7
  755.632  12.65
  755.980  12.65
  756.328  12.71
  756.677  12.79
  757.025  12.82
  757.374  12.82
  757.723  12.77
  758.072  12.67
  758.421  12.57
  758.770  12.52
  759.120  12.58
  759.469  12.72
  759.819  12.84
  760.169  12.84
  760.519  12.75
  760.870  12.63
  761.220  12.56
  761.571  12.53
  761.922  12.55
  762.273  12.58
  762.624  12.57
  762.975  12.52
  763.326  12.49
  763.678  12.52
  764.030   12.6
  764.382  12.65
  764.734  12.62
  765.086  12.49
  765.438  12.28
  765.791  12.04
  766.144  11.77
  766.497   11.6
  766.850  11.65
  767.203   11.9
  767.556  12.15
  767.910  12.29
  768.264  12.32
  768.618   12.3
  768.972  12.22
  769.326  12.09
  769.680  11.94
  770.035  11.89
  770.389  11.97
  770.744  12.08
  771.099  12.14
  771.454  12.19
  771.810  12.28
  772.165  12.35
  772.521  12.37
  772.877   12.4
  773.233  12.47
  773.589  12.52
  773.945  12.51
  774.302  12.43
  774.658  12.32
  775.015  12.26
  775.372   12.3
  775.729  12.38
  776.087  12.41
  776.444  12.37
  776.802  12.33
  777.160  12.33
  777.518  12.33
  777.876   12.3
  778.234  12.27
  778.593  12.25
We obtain -0.01 mag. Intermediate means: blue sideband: 12.7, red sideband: 12.3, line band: 12.6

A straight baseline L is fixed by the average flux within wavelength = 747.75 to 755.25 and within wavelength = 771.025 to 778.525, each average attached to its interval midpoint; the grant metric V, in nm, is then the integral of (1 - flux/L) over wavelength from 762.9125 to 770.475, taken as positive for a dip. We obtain 0.18 nm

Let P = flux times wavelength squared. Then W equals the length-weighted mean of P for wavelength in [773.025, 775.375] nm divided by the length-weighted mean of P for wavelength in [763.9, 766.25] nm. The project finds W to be 1.0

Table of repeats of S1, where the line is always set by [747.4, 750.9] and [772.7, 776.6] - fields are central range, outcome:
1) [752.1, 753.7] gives -0.01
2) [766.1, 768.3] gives 0.05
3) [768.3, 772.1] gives 0.03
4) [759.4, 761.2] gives -0.01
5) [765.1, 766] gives 0.03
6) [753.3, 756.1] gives -0.01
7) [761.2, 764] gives 0.00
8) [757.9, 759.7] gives 0.00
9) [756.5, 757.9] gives -0.01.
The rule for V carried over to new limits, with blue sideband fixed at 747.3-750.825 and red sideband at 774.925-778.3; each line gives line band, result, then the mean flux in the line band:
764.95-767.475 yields 0.11 nm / 12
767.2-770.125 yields 0.07 nm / 12.1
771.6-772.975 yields 0.01 nm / 12.3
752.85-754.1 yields -0.01 nm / 12.8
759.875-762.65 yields -0.02 nm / 12.6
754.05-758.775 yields -0.04 nm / 12.7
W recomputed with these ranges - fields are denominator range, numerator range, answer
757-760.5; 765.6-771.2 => 0.97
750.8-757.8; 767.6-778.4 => 1.01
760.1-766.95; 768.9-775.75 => 1.01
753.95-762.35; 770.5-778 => 1.01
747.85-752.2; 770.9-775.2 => 1.03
